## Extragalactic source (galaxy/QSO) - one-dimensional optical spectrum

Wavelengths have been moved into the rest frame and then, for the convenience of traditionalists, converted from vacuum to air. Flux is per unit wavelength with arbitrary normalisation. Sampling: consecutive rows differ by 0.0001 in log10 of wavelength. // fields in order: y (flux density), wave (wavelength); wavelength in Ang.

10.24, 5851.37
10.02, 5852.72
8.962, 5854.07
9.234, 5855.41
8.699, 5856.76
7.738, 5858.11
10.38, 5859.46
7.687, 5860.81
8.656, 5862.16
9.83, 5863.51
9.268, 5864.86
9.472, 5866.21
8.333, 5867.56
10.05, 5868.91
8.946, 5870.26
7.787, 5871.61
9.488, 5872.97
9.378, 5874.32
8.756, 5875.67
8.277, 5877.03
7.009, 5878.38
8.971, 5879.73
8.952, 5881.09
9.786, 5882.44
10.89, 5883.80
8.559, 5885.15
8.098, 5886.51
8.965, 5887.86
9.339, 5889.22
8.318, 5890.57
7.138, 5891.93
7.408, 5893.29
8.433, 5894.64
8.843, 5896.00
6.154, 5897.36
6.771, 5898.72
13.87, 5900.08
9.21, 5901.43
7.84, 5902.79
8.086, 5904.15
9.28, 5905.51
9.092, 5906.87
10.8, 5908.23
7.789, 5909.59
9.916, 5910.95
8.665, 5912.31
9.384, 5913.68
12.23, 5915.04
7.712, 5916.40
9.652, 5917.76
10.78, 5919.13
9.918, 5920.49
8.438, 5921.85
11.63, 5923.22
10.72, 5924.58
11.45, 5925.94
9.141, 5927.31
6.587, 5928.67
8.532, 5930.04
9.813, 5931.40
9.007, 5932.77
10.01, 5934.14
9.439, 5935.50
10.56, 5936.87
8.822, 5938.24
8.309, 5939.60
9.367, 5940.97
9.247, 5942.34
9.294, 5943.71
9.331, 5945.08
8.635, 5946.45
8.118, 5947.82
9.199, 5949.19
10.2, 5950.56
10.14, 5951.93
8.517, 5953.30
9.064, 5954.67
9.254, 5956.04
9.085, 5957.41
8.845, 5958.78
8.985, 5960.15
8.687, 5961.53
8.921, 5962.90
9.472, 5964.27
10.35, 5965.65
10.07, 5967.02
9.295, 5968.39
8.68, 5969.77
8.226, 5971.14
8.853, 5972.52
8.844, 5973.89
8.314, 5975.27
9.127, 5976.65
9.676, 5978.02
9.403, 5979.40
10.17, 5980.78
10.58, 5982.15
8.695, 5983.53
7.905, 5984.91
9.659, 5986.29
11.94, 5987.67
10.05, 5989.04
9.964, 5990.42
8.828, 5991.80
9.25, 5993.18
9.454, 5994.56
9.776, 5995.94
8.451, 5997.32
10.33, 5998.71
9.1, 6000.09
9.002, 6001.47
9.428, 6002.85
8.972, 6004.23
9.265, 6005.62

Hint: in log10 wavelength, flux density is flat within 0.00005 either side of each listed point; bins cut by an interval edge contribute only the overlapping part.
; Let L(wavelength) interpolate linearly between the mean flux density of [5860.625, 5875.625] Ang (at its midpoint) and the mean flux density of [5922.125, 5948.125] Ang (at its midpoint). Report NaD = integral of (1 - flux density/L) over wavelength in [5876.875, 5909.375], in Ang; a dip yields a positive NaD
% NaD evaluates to 1.4 Ang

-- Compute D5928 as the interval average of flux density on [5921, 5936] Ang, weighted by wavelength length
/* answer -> 9.53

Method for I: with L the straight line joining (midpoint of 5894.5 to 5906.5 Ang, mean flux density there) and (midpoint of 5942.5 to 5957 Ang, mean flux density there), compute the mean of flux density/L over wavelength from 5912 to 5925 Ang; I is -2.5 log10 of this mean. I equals -0.12 mag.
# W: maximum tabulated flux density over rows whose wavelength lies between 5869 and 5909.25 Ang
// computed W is 13.87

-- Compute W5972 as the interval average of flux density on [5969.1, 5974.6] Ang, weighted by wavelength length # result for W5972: 8.65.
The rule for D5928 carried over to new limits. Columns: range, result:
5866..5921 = 8.98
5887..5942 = 9.18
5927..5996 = 9.25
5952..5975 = 9.09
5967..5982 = 9.16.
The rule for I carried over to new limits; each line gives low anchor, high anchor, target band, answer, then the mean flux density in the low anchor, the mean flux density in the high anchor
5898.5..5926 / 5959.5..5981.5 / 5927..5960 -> 0.04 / 9.69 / 9.19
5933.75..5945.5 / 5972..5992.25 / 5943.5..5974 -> 0.03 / 9.36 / 9.48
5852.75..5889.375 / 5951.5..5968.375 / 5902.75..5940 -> -0.04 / 8.96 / 9.27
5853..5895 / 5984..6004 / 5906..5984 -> -0.02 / 8.82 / 9.49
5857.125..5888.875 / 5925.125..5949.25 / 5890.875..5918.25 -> 0.02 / 8.93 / 9.17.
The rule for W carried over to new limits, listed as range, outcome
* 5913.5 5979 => 12.23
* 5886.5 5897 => 9.339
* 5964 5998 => 11.94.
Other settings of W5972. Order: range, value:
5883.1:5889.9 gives 9.17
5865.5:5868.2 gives 8.92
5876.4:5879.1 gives 7.68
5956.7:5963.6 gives 8.91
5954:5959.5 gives 9.07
